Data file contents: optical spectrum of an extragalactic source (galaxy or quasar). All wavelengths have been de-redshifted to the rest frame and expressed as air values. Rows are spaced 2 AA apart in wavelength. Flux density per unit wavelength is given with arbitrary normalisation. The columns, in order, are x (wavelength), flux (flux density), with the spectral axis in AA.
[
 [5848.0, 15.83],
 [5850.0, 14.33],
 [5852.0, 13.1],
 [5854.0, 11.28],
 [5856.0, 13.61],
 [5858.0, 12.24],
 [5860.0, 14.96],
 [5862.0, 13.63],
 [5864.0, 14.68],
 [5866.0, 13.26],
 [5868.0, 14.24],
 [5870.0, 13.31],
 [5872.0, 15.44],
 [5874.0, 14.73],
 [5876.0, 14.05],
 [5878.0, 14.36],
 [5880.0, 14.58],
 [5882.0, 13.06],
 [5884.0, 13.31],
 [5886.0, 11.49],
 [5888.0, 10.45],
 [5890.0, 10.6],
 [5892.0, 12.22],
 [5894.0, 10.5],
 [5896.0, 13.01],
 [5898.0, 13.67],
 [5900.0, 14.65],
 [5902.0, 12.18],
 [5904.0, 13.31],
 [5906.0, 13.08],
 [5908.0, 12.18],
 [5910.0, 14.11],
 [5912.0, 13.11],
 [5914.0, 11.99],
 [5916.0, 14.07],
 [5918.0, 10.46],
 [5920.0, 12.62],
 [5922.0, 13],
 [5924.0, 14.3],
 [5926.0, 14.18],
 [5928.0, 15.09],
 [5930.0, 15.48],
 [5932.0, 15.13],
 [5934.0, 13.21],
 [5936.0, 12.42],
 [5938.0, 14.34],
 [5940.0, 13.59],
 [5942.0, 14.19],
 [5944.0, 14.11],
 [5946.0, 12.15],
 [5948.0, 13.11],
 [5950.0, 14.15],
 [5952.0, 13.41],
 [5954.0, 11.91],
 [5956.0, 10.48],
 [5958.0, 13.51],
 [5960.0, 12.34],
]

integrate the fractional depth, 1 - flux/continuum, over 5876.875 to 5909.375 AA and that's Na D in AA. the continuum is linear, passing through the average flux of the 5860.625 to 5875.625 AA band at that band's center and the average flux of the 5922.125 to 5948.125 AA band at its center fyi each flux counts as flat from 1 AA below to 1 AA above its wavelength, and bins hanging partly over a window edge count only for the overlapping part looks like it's 3.3 AA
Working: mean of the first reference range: 14.2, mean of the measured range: 12.7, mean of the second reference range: 13.9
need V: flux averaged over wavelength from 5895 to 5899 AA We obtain 13.3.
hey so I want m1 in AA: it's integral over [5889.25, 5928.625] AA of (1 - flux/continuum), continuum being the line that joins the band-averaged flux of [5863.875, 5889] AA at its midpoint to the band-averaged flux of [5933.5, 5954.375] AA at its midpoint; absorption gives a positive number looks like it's 1.7 AA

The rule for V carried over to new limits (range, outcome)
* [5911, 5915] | 12.6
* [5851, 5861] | 13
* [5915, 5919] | 12.3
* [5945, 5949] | 12.6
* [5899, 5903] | 13.4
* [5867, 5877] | 14.4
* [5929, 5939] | 14.1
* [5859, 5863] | 14.3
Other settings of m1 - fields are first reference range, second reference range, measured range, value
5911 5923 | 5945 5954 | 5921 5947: -2.3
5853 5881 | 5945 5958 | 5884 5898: 1.9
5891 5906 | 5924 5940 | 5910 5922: 0.8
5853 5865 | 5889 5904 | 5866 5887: -1.4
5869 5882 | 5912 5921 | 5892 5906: 0.4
